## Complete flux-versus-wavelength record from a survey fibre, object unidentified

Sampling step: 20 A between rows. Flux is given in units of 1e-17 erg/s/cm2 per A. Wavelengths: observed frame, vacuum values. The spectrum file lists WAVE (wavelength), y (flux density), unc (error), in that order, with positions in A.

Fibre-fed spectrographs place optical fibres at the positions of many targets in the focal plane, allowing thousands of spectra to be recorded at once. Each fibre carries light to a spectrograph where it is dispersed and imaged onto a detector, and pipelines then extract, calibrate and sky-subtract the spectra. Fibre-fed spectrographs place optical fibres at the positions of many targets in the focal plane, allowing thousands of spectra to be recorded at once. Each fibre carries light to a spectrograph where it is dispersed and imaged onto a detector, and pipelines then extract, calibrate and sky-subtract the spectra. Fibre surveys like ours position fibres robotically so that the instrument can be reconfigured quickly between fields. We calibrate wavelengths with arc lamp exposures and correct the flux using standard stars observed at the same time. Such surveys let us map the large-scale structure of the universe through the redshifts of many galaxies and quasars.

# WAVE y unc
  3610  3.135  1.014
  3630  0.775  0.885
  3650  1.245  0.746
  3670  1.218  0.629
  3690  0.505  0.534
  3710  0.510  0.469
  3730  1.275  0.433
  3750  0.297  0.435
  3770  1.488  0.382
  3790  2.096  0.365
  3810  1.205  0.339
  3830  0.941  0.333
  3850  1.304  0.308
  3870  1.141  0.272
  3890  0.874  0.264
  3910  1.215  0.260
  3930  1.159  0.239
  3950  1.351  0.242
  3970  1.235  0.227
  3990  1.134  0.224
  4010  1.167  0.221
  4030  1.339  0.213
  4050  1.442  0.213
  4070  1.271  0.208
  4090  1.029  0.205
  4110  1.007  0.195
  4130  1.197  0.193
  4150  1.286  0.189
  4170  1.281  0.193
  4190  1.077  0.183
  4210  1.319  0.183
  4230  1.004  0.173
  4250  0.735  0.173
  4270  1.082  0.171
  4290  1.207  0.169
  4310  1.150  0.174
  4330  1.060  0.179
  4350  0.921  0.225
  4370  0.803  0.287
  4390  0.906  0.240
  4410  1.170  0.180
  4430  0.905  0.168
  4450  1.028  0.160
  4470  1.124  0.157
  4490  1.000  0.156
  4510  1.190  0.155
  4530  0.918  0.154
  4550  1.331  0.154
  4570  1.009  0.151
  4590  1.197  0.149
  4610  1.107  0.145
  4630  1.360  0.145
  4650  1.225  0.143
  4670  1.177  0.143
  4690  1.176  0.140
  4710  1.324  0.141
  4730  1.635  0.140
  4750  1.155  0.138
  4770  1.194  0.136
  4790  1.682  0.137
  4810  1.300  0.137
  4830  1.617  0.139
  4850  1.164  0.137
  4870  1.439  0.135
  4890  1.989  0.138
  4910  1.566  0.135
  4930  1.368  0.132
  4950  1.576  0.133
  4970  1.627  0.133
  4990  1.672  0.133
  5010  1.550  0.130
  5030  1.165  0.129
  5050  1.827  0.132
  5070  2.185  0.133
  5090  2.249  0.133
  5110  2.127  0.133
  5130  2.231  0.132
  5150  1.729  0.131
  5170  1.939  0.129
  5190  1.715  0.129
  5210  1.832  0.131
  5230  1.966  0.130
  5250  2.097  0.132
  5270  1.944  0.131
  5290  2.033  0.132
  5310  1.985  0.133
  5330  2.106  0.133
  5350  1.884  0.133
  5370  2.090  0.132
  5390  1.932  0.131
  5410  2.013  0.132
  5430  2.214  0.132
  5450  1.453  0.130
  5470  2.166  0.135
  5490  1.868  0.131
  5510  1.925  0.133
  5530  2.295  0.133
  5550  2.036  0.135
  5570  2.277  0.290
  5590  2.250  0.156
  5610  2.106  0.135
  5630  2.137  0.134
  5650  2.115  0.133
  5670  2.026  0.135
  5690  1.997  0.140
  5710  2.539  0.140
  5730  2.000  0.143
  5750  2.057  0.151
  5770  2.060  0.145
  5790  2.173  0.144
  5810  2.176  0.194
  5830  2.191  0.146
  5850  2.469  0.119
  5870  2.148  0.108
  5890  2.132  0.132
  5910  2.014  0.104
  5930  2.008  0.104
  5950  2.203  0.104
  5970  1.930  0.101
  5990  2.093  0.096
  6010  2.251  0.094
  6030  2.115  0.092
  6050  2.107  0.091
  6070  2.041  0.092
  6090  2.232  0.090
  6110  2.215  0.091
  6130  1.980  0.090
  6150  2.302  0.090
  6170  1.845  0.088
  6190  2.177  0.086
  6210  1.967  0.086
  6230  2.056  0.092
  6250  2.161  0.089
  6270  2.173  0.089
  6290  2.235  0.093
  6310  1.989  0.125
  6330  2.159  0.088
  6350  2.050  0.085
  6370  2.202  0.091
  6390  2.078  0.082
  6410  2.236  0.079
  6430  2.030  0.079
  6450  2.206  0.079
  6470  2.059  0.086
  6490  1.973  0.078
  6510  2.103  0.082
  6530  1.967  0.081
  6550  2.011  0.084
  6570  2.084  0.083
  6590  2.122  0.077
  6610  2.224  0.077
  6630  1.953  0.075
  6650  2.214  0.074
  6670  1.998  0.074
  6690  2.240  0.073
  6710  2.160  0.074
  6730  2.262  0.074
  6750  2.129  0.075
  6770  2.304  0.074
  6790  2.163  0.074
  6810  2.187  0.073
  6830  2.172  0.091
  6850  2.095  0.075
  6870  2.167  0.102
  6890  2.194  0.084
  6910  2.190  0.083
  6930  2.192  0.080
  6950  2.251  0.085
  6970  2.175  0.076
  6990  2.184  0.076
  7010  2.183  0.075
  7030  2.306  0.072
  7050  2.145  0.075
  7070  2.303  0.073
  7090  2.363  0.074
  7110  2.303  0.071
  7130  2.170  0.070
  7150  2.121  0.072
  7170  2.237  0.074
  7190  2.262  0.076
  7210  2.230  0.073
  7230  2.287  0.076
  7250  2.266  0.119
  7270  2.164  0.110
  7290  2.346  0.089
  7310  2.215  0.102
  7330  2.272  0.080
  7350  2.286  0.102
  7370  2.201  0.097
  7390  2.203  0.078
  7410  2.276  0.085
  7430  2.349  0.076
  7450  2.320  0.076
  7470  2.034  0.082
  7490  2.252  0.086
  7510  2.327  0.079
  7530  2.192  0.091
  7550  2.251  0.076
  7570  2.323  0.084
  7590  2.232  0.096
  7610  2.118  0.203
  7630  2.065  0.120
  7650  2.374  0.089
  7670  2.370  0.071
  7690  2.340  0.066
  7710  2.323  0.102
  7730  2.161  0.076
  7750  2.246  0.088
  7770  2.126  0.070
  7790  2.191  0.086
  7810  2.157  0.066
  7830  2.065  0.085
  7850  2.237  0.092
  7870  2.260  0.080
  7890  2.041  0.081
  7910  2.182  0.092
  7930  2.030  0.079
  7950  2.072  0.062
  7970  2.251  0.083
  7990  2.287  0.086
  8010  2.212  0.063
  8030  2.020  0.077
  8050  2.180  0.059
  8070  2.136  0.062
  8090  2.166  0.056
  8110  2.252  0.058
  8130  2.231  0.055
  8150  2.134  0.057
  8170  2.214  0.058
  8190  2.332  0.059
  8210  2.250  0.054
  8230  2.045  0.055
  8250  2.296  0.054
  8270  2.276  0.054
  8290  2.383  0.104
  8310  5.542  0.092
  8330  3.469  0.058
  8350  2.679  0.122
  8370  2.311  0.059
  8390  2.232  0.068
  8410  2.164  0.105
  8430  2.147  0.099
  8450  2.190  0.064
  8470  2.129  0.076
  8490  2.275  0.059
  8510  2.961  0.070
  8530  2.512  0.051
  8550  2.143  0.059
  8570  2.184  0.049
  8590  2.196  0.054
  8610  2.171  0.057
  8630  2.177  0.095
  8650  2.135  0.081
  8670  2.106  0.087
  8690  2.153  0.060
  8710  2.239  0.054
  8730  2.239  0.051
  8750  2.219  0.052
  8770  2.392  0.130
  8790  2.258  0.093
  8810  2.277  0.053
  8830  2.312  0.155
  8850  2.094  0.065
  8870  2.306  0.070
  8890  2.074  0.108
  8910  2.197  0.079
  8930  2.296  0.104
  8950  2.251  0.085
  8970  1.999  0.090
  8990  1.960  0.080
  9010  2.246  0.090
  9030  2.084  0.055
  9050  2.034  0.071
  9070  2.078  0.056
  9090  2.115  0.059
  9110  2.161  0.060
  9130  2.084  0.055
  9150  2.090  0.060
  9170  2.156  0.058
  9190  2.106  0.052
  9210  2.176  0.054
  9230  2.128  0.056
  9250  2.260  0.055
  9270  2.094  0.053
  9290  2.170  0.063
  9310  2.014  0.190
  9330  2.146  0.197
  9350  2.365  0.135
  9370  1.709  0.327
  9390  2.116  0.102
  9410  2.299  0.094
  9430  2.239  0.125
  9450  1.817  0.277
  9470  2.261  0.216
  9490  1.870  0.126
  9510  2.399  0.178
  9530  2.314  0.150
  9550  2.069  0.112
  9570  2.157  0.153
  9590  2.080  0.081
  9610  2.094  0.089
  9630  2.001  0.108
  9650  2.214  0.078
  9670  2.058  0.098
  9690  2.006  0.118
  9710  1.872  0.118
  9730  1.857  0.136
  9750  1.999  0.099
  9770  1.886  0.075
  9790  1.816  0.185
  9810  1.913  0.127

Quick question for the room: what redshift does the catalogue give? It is 0.27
